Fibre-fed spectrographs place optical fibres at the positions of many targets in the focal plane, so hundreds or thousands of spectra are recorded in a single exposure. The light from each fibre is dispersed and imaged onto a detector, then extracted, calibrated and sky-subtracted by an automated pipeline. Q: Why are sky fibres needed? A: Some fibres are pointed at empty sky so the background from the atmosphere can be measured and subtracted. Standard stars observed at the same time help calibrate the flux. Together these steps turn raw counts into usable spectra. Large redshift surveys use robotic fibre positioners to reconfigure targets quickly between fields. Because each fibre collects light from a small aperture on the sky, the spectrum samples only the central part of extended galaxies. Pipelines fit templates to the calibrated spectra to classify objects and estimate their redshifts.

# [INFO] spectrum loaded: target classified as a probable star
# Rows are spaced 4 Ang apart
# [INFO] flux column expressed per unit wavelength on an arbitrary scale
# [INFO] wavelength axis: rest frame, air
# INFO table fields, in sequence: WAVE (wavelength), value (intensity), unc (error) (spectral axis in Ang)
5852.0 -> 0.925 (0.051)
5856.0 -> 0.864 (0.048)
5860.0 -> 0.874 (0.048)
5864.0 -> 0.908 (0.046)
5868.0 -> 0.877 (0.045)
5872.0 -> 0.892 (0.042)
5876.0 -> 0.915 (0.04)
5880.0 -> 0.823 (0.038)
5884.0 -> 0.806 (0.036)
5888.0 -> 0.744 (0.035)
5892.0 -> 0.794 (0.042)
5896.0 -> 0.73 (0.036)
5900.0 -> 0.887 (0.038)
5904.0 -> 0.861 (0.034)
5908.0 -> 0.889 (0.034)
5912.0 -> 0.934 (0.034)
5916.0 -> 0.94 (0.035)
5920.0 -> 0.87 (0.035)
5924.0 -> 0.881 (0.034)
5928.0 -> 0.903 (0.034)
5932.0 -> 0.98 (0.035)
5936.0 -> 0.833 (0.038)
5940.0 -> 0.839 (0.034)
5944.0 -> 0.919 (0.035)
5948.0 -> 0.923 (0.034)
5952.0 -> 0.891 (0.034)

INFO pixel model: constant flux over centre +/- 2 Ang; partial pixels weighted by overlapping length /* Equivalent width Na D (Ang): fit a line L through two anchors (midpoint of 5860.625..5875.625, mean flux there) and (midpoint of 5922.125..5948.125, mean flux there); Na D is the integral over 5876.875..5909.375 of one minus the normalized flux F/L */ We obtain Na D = 2.73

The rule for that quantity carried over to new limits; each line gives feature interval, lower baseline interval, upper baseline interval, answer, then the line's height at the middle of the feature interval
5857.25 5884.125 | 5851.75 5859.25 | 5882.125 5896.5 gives -1.34 Ang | 0.834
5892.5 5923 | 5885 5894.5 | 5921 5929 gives -1.41 Ang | 0.831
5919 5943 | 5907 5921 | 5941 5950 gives 0.68 Ang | 0.912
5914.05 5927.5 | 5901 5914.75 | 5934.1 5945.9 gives -0.22 Ang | 0.883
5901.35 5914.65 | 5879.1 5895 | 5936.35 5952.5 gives -1.19 Ang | 0.823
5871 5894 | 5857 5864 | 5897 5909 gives 1.25 Ang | 0.874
